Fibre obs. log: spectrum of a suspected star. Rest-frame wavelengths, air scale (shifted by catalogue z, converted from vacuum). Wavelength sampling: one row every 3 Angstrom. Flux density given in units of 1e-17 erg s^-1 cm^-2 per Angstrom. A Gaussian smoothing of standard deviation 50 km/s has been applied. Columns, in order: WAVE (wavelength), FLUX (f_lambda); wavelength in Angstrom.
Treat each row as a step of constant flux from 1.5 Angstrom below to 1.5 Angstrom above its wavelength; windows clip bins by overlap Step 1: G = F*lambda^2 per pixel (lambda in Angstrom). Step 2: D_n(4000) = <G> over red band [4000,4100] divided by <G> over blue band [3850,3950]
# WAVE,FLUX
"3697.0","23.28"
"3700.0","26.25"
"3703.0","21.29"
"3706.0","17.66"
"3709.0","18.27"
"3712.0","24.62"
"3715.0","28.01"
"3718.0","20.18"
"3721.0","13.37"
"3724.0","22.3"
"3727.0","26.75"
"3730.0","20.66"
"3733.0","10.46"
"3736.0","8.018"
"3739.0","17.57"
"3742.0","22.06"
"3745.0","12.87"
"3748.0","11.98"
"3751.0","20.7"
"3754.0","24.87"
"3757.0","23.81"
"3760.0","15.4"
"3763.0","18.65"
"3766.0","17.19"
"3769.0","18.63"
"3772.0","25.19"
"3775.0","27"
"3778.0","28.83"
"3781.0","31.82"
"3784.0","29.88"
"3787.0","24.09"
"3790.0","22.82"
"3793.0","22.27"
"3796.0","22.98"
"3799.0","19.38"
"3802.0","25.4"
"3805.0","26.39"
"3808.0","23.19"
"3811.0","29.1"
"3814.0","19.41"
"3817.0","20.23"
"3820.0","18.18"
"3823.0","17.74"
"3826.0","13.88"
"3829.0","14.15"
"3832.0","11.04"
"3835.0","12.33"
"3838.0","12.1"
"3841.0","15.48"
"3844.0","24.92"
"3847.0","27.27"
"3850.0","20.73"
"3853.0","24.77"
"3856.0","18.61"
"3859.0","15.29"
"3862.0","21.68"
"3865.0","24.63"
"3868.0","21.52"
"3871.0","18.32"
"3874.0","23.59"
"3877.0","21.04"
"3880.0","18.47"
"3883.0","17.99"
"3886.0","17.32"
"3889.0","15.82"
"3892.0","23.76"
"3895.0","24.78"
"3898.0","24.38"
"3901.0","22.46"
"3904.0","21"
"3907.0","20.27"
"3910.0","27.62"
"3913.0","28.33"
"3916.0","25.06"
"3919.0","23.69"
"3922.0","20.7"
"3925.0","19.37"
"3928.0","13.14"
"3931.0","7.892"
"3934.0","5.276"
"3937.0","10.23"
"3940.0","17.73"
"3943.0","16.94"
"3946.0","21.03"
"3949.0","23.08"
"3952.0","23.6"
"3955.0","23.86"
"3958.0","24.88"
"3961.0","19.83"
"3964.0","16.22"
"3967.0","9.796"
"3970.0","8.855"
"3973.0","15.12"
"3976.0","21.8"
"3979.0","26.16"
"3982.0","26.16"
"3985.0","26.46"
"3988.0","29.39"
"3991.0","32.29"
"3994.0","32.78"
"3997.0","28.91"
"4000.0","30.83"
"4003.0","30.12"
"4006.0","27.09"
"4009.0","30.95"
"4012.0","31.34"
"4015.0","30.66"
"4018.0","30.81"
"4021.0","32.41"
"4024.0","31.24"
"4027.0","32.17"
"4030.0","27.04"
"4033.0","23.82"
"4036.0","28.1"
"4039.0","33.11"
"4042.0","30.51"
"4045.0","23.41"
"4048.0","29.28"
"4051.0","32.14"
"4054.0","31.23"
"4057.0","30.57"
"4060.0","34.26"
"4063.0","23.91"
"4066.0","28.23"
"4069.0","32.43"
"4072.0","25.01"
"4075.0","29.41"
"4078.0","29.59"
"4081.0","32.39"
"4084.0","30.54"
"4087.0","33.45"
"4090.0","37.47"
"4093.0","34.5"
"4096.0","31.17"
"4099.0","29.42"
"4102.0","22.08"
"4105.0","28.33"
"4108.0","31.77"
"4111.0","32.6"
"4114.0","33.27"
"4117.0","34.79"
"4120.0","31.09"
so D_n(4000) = 1.64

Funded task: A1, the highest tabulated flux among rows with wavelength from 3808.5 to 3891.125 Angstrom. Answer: 29.1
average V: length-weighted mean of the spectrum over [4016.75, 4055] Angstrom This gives 29.6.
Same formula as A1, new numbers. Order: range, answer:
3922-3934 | 20.7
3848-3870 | 24.77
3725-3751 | 26.75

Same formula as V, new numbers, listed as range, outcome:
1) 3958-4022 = 25.5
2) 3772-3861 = 21.4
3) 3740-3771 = 18.7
